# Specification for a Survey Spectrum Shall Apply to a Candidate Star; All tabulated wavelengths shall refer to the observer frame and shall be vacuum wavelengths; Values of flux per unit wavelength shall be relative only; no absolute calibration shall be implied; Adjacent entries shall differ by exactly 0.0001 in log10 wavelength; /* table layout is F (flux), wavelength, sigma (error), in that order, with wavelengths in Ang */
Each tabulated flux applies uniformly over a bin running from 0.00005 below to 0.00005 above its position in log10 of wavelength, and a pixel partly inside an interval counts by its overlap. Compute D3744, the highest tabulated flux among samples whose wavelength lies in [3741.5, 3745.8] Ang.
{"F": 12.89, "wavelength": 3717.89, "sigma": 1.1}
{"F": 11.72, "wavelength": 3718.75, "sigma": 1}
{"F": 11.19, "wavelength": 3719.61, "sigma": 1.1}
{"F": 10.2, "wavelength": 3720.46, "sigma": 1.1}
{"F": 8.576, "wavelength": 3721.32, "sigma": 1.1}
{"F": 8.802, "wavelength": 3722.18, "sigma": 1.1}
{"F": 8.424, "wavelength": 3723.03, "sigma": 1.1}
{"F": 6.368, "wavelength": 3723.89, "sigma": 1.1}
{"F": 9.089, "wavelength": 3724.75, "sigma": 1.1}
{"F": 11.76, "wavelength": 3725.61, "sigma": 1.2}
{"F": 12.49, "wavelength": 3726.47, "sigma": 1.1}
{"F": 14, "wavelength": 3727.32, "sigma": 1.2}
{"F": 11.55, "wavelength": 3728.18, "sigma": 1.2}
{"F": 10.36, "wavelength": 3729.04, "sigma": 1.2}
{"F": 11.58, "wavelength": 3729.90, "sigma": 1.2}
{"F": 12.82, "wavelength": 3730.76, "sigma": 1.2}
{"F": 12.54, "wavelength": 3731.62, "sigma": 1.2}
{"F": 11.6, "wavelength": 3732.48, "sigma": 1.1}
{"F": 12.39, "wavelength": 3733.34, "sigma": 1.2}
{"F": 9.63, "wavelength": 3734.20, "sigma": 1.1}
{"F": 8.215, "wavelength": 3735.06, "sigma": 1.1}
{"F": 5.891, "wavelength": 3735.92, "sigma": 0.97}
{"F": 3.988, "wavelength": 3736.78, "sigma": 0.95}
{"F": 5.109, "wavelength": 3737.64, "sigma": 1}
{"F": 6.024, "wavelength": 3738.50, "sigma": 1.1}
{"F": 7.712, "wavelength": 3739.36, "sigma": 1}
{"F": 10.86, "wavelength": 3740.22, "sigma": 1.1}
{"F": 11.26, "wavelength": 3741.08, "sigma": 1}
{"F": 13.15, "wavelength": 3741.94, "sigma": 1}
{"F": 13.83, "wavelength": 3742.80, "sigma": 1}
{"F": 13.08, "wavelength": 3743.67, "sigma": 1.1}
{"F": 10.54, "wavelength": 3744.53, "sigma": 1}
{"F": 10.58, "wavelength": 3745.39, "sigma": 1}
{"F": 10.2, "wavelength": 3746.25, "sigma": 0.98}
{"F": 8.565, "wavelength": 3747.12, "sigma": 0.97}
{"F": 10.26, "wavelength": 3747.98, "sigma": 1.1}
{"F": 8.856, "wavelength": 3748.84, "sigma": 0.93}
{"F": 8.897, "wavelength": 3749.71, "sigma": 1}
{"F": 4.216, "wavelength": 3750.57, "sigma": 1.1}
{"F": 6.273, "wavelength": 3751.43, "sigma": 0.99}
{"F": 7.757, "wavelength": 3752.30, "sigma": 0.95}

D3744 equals 13.83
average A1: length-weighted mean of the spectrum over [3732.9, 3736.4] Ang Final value 8.96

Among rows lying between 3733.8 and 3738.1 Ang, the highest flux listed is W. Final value 9.63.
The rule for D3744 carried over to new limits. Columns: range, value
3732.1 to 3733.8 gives 12.39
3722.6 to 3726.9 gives 12.49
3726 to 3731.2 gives 14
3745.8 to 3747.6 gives 10.2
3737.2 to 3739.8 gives 7.712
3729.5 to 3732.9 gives 12.82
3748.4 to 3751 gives 8.897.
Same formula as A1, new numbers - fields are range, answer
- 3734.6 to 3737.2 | 6.08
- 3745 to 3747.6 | 9.77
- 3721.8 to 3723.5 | 8.58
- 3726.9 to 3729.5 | 11.9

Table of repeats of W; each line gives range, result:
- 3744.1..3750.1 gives 10.58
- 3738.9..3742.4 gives 13.15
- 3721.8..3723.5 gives 8.802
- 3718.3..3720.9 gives 11.72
